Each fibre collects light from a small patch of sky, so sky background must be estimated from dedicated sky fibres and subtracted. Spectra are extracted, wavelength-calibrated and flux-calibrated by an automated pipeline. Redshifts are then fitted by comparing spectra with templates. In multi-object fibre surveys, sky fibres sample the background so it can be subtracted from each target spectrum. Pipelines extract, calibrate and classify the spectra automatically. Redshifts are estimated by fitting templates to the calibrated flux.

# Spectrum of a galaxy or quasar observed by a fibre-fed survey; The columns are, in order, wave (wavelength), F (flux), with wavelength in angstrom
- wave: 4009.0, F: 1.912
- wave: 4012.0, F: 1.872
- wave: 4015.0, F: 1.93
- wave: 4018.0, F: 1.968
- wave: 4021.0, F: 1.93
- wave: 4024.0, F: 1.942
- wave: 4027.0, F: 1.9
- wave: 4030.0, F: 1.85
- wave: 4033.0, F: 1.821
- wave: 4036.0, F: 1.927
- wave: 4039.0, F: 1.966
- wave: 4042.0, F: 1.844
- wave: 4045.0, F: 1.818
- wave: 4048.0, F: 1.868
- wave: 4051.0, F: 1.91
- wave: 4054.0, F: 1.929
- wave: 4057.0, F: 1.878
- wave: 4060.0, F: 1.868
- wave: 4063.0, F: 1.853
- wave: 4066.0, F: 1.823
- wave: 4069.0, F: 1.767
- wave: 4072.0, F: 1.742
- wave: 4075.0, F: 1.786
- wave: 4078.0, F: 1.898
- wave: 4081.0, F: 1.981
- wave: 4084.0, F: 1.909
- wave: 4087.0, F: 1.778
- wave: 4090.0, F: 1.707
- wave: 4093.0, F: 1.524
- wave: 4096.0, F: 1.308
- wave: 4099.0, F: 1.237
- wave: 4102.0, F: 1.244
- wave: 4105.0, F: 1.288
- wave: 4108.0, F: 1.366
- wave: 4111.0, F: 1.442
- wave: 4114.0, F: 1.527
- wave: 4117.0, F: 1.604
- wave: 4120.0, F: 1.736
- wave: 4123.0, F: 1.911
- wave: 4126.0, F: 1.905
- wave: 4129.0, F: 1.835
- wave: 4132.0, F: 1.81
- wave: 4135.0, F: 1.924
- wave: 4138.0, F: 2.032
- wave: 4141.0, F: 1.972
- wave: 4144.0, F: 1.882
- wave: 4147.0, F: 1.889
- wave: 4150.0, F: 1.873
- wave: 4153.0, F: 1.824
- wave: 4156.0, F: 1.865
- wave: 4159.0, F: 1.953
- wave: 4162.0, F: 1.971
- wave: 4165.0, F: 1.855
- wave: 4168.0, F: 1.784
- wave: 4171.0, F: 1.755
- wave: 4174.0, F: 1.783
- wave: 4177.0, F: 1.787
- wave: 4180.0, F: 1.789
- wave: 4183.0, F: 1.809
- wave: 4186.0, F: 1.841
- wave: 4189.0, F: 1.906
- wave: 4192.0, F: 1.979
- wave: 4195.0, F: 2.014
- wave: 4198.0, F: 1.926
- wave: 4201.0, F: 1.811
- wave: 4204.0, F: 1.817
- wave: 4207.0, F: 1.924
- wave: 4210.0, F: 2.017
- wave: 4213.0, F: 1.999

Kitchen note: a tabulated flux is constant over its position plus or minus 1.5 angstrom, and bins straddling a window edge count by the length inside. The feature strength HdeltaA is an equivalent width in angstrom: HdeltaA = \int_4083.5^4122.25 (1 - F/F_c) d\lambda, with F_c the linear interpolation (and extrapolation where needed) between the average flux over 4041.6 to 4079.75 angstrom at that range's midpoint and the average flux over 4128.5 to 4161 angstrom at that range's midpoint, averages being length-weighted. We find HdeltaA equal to 7.49 angstrom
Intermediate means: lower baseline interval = 1.85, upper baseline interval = 1.9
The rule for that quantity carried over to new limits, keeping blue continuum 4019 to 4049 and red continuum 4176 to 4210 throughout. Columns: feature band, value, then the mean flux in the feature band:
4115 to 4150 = 0.45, 1.86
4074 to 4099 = 2.39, 1.71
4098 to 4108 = 3.24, 1.27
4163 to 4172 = 0.34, 1.81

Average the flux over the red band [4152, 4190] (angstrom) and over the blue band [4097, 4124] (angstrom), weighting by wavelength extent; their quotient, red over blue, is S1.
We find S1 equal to 1.25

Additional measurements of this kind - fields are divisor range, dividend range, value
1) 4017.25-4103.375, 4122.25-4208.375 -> 1.05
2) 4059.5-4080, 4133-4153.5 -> 1.05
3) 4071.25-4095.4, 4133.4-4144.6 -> 1.10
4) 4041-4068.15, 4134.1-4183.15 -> 1.00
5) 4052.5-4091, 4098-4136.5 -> 0.87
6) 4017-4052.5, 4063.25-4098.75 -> 0.91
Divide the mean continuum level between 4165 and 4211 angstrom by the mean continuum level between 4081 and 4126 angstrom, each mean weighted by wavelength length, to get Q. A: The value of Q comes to 1.19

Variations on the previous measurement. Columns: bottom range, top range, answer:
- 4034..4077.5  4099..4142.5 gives 0.90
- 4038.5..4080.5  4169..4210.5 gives 1.01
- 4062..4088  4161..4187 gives 0.99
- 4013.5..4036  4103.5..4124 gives 0.81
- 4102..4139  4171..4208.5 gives 1.11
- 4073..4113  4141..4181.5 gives 1.17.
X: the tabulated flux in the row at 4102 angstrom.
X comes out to 1.244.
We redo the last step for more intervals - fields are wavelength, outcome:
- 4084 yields 1.909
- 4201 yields 1.811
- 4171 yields 1.755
